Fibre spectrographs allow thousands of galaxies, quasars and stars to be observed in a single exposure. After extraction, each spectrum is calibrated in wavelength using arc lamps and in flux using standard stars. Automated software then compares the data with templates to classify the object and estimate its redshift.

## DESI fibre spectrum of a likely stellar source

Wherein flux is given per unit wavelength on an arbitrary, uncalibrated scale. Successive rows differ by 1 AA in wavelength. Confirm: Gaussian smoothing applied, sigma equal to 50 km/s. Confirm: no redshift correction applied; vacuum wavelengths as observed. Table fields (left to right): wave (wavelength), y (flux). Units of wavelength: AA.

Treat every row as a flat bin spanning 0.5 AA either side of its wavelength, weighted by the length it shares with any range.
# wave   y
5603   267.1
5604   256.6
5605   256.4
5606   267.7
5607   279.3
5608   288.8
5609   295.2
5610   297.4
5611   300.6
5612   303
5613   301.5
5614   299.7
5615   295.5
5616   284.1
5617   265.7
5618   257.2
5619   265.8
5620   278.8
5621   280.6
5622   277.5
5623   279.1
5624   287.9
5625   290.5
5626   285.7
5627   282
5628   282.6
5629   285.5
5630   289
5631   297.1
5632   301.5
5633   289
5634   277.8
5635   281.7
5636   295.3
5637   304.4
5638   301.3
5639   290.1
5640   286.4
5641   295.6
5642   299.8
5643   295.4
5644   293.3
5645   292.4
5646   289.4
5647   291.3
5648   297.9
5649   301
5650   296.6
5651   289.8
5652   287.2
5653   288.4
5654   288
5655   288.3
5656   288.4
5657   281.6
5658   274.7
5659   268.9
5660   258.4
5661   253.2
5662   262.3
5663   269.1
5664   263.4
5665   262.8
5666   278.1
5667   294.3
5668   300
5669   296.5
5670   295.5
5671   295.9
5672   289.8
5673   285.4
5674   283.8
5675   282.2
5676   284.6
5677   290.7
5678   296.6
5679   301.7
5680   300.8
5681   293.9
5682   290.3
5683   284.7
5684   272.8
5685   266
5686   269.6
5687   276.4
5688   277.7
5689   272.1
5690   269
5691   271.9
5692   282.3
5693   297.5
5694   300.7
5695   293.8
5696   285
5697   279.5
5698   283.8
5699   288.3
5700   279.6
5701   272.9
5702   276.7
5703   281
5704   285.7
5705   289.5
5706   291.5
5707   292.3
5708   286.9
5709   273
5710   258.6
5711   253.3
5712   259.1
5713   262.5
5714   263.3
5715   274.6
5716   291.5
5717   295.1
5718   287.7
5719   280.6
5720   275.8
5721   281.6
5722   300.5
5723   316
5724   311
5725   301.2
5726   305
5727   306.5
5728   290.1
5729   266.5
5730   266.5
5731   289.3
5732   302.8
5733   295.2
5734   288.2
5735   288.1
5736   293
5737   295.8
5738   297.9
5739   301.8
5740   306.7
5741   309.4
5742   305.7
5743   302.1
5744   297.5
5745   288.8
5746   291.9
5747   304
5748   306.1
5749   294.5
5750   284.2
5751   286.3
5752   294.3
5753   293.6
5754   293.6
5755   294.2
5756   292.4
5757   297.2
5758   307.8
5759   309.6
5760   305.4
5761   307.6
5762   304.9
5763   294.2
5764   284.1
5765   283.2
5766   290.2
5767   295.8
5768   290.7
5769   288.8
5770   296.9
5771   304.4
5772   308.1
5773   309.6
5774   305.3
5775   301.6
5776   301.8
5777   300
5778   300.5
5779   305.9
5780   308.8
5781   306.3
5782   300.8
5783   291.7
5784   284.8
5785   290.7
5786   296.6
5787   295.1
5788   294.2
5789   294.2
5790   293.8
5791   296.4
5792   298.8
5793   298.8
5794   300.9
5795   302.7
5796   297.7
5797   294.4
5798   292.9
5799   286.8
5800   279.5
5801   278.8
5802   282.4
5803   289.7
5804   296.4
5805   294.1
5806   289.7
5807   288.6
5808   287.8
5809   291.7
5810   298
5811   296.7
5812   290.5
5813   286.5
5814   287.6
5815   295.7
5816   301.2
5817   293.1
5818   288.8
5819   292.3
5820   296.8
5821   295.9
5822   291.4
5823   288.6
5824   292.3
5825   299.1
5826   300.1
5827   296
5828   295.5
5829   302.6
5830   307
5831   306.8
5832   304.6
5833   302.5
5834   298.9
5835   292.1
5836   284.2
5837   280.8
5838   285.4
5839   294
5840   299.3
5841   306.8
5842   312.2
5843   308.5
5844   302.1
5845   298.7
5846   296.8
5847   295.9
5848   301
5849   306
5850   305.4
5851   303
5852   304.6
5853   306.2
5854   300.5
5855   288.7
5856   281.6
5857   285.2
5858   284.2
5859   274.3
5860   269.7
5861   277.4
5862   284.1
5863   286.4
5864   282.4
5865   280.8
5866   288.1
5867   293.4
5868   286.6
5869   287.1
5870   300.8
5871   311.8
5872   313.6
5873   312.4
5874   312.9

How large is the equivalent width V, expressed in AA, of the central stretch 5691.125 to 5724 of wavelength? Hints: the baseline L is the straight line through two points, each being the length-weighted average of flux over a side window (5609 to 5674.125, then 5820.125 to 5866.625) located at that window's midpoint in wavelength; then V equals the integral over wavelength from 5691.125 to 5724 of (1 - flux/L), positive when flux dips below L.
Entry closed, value 0.7 AA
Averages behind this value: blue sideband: 286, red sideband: 295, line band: 283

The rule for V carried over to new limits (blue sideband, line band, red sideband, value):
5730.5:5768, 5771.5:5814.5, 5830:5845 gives 0.3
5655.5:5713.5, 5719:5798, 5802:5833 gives -2.3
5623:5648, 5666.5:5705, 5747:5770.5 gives 1.0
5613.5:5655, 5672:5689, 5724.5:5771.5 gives 0.4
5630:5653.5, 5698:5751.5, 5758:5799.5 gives 1.4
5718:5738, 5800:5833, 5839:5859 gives 0.3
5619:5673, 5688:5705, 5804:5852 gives 0.4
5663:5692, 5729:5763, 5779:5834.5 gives -0.8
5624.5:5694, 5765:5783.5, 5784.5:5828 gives -0.5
